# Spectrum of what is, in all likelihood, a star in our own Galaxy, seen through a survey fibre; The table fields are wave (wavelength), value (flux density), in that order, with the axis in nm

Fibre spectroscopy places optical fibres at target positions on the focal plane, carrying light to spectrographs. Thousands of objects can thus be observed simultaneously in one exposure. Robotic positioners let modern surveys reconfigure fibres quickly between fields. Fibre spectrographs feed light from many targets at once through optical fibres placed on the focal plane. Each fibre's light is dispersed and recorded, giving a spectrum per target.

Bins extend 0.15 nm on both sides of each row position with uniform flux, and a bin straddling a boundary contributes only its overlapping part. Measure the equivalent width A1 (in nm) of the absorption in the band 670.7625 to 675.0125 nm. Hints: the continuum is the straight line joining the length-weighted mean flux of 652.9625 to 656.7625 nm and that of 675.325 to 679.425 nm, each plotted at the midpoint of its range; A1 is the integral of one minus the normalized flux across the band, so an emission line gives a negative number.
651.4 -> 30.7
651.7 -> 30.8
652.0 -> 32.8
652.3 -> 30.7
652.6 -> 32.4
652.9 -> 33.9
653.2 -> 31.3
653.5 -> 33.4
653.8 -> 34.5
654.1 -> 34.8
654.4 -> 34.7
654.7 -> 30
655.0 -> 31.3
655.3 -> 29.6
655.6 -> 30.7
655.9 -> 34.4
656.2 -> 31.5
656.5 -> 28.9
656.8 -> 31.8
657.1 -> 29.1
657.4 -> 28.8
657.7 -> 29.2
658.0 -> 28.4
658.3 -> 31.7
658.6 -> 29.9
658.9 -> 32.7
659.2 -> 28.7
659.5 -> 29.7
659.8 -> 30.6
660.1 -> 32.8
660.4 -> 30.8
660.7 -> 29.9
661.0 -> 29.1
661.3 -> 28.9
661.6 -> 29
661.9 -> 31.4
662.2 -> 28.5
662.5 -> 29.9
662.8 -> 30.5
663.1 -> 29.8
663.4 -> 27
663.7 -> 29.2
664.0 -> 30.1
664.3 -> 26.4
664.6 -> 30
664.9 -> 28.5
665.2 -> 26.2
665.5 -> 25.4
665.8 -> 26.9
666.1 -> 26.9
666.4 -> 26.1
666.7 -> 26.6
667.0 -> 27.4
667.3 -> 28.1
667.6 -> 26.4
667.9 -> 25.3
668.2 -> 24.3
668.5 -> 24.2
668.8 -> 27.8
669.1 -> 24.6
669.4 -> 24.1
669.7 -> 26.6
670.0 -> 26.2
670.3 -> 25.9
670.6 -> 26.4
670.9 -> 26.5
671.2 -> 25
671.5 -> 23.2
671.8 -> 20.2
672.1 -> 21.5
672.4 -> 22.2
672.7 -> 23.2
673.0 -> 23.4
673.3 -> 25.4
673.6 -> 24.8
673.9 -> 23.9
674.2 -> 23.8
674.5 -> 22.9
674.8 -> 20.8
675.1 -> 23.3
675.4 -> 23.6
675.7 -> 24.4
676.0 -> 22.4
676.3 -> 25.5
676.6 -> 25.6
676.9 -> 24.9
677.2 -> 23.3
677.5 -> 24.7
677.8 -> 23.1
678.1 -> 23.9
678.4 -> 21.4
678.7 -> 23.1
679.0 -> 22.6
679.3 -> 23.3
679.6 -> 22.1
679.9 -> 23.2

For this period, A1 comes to 0.34 nm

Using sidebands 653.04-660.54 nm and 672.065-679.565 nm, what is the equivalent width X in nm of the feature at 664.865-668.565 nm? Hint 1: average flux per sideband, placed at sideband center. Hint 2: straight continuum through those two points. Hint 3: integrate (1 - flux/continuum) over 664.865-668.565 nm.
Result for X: 0.12 nm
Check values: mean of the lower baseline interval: 31.2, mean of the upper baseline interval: 23.5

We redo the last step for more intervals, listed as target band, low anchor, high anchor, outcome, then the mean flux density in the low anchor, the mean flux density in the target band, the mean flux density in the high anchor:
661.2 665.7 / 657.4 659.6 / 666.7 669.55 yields -0.14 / 30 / 28.7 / 25.8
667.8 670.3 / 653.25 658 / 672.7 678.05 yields 0.08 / 31.4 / 25.4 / 23.9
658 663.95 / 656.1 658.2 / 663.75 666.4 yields -0.28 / 29.7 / 30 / 27.5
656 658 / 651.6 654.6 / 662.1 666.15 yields 0.09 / 32.9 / 29.9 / 28.3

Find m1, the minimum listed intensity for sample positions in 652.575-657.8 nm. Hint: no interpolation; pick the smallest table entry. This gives 28.8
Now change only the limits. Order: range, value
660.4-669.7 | 24.1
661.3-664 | 27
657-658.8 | 28.4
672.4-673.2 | 23.2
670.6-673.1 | 20.2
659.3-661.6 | 28.9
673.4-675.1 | 20.8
